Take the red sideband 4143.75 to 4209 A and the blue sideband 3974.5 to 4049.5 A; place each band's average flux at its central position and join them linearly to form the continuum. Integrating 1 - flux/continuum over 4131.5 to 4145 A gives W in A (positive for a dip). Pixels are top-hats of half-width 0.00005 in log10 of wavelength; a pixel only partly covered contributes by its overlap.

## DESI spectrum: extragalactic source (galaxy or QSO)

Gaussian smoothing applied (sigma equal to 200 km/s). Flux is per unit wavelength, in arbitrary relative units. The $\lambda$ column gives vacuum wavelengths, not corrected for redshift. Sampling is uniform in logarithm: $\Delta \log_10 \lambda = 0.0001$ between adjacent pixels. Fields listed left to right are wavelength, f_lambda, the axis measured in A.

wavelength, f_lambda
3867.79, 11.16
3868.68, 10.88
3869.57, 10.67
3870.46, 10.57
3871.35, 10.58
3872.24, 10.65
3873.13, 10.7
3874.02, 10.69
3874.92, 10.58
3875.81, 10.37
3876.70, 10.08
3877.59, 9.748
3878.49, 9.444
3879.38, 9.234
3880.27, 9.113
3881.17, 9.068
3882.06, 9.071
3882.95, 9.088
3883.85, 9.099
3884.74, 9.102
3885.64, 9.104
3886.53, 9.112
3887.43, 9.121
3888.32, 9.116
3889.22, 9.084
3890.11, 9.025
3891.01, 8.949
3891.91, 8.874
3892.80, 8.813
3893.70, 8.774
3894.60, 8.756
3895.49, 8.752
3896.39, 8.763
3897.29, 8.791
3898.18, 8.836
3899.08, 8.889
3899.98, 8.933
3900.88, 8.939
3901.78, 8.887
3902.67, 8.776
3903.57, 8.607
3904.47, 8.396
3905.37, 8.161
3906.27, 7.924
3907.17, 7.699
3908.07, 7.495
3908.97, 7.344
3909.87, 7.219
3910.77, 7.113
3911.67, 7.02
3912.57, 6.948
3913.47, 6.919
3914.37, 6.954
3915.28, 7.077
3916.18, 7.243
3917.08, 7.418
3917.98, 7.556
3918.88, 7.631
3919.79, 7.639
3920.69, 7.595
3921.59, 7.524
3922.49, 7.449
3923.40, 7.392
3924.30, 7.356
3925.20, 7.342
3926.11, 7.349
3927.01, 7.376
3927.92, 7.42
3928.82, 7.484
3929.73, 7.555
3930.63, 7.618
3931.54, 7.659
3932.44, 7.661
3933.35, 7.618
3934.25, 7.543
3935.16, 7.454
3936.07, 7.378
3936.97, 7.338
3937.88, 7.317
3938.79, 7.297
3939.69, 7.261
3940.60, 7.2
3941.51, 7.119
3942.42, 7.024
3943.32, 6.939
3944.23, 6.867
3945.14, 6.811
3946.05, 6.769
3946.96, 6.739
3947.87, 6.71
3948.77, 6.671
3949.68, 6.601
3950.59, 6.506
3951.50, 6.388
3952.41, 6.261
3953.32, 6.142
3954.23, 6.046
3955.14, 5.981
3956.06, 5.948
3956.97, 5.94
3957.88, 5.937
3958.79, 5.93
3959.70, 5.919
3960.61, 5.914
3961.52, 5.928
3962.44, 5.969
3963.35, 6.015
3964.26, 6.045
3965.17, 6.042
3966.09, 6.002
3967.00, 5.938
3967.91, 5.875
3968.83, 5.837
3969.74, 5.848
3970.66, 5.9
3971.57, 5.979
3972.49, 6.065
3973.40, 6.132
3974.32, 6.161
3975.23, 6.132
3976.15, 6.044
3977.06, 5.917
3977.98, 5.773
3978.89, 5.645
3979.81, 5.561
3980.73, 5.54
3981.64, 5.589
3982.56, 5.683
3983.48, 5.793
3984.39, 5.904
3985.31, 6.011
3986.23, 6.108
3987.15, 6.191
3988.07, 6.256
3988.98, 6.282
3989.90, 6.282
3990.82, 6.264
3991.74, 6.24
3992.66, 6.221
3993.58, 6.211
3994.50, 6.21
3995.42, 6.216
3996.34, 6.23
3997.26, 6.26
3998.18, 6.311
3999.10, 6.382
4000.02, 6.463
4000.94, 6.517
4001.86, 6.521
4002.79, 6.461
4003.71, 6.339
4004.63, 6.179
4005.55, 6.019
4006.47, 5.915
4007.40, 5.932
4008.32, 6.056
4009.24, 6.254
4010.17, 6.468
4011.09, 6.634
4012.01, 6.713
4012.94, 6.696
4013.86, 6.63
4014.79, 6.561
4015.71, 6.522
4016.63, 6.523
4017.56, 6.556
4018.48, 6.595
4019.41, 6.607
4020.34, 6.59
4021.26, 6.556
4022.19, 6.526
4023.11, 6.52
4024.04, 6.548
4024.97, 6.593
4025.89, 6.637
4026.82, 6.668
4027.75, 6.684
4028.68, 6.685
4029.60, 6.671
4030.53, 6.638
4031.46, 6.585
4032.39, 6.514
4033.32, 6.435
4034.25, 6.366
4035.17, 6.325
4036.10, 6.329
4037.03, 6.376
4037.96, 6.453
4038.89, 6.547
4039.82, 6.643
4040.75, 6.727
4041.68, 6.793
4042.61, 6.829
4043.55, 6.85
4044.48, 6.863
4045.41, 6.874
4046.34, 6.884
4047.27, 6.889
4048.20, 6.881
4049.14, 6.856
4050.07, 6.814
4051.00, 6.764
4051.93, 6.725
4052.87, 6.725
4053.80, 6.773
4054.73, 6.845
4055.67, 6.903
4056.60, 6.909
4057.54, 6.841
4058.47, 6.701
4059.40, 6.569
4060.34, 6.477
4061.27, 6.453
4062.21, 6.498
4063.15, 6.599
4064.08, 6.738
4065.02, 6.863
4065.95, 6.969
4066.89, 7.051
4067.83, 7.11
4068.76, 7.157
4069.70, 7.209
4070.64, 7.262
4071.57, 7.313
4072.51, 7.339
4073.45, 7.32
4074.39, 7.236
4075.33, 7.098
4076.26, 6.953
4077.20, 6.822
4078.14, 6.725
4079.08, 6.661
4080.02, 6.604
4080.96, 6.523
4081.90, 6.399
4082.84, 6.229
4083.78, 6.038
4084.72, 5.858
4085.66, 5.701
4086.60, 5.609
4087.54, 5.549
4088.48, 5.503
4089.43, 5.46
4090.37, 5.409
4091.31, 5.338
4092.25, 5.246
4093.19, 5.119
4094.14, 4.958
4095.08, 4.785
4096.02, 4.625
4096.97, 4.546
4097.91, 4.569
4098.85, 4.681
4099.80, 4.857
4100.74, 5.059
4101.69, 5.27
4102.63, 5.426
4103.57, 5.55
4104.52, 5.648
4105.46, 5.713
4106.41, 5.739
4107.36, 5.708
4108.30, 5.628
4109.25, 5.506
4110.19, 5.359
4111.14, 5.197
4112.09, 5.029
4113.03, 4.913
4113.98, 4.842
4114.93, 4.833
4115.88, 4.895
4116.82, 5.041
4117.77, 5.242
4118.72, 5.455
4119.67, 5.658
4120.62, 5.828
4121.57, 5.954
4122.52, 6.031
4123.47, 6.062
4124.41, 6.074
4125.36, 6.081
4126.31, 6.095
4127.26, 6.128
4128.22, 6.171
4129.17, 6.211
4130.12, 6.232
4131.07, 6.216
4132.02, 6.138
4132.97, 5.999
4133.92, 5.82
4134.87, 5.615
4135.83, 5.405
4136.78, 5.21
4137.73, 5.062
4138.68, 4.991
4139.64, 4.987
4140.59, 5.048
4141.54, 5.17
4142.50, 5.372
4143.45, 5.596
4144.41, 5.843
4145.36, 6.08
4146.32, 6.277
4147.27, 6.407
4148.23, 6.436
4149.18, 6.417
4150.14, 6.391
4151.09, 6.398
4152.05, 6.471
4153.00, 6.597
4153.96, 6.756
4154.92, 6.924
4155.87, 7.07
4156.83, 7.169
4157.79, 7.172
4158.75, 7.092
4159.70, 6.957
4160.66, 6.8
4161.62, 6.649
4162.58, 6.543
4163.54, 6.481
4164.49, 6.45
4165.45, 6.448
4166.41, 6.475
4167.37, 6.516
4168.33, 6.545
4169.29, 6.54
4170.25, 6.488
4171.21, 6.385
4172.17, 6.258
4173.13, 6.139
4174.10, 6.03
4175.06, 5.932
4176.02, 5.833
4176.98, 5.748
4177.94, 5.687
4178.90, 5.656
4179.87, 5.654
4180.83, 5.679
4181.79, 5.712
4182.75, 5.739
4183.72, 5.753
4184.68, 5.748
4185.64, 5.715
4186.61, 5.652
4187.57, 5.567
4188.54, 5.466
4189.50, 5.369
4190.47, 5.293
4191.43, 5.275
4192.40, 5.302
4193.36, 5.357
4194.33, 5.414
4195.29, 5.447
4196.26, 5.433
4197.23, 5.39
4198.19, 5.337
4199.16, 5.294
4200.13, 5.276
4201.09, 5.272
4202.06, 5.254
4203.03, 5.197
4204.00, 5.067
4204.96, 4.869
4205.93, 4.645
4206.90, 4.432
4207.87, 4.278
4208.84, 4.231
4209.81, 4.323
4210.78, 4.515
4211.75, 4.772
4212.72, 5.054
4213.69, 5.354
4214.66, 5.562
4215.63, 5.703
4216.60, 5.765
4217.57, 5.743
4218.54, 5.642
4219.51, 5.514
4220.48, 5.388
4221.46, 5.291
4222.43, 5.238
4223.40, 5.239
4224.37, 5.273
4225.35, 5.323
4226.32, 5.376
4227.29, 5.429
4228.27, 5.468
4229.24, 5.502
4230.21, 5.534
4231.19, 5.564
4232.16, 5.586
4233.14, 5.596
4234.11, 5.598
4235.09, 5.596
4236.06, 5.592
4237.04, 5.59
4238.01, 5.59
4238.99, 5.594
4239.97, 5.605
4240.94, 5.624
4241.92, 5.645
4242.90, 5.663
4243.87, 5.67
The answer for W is 1.3 A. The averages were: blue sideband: 6.38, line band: 5.46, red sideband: 5.92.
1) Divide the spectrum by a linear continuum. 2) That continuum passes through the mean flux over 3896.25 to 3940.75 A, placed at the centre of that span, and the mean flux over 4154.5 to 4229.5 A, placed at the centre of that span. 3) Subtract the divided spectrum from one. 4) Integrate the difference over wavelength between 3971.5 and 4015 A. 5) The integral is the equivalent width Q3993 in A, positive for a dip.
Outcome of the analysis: 5.9 A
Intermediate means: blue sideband 7.68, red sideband 5.68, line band 6.16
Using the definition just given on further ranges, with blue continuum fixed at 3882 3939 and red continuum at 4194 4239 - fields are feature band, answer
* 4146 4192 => -4.13 A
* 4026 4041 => 0.82 A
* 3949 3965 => 3.18 A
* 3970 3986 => 3.32 A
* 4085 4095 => 1.62 A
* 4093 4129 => 4.80 A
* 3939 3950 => 1.16 A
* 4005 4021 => 1.51 A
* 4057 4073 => -0.62 A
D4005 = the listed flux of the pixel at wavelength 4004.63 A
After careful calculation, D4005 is 6.179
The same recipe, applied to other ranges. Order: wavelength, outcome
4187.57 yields 5.567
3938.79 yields 7.297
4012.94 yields 6.696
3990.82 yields 6.264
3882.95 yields 9.088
